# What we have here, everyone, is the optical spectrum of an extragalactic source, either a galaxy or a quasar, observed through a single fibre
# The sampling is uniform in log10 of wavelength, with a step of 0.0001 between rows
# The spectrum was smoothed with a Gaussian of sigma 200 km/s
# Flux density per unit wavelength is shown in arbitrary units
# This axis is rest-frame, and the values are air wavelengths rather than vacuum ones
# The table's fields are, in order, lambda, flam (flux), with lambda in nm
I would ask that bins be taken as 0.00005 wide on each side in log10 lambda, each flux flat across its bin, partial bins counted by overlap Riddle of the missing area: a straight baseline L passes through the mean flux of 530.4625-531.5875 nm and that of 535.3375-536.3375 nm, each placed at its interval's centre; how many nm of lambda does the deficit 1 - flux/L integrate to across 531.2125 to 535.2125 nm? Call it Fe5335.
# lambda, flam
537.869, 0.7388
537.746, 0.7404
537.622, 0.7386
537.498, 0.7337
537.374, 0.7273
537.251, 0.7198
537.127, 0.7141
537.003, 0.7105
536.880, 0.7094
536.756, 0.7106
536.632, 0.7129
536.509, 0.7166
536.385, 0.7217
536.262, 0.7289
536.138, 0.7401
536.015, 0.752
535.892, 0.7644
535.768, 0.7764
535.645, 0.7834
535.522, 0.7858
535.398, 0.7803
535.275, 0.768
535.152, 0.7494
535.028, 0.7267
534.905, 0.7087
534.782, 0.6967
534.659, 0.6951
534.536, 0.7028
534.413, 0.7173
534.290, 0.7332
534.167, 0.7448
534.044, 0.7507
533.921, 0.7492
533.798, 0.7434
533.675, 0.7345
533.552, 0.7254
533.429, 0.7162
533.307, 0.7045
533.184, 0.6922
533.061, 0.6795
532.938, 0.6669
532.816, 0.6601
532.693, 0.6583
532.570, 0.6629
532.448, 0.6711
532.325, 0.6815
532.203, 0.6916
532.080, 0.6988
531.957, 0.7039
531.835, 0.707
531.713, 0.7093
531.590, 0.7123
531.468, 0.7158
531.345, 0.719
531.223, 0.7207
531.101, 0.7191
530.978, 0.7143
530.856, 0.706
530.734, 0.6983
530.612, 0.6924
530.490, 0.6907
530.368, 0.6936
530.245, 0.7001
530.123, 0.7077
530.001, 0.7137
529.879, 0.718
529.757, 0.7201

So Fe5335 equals 0.14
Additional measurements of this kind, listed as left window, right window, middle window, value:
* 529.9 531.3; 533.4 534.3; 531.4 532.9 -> 0.07 nm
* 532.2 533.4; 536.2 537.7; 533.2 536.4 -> -0.18 nm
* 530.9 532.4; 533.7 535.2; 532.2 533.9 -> 0.06 nm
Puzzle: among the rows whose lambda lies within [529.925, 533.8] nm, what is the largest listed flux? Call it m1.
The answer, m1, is 0.7434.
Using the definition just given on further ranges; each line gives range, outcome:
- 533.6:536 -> 0.7858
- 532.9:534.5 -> 0.7507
